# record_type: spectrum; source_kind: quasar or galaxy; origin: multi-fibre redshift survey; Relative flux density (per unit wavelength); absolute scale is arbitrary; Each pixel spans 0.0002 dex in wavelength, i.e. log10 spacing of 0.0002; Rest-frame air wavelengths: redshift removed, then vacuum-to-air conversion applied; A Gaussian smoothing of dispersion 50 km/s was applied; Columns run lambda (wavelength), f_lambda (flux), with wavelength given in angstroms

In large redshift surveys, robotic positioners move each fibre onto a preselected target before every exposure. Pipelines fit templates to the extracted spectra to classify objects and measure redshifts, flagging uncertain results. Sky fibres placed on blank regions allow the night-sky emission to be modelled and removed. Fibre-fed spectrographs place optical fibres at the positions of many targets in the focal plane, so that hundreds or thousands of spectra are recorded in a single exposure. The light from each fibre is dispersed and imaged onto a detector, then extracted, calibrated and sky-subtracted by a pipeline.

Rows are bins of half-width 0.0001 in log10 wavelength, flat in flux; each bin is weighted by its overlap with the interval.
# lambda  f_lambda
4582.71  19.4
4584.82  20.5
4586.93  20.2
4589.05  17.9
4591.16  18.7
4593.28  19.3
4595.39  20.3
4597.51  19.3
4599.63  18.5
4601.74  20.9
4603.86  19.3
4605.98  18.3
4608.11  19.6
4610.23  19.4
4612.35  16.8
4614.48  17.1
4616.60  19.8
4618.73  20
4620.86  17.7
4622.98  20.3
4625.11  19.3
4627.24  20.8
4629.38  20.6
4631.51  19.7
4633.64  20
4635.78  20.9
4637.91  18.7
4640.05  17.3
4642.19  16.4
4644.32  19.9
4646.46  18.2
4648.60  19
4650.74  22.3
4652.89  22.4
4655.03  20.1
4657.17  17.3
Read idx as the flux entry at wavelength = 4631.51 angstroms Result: 19.7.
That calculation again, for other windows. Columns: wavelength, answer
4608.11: 19.6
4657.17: 17.3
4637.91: 18.7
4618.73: 20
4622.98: 20.3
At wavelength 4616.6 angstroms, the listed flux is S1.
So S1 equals 19.8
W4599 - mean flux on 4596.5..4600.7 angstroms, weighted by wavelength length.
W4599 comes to 18.9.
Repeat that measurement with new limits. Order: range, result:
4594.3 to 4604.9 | 19.7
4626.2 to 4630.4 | 20.7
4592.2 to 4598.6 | 19.6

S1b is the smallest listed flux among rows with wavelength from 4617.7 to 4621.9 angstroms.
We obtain 17.7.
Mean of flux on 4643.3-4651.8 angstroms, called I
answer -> 19.8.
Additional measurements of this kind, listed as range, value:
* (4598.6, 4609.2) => 19.3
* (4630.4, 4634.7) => 19.9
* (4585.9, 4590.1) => 19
